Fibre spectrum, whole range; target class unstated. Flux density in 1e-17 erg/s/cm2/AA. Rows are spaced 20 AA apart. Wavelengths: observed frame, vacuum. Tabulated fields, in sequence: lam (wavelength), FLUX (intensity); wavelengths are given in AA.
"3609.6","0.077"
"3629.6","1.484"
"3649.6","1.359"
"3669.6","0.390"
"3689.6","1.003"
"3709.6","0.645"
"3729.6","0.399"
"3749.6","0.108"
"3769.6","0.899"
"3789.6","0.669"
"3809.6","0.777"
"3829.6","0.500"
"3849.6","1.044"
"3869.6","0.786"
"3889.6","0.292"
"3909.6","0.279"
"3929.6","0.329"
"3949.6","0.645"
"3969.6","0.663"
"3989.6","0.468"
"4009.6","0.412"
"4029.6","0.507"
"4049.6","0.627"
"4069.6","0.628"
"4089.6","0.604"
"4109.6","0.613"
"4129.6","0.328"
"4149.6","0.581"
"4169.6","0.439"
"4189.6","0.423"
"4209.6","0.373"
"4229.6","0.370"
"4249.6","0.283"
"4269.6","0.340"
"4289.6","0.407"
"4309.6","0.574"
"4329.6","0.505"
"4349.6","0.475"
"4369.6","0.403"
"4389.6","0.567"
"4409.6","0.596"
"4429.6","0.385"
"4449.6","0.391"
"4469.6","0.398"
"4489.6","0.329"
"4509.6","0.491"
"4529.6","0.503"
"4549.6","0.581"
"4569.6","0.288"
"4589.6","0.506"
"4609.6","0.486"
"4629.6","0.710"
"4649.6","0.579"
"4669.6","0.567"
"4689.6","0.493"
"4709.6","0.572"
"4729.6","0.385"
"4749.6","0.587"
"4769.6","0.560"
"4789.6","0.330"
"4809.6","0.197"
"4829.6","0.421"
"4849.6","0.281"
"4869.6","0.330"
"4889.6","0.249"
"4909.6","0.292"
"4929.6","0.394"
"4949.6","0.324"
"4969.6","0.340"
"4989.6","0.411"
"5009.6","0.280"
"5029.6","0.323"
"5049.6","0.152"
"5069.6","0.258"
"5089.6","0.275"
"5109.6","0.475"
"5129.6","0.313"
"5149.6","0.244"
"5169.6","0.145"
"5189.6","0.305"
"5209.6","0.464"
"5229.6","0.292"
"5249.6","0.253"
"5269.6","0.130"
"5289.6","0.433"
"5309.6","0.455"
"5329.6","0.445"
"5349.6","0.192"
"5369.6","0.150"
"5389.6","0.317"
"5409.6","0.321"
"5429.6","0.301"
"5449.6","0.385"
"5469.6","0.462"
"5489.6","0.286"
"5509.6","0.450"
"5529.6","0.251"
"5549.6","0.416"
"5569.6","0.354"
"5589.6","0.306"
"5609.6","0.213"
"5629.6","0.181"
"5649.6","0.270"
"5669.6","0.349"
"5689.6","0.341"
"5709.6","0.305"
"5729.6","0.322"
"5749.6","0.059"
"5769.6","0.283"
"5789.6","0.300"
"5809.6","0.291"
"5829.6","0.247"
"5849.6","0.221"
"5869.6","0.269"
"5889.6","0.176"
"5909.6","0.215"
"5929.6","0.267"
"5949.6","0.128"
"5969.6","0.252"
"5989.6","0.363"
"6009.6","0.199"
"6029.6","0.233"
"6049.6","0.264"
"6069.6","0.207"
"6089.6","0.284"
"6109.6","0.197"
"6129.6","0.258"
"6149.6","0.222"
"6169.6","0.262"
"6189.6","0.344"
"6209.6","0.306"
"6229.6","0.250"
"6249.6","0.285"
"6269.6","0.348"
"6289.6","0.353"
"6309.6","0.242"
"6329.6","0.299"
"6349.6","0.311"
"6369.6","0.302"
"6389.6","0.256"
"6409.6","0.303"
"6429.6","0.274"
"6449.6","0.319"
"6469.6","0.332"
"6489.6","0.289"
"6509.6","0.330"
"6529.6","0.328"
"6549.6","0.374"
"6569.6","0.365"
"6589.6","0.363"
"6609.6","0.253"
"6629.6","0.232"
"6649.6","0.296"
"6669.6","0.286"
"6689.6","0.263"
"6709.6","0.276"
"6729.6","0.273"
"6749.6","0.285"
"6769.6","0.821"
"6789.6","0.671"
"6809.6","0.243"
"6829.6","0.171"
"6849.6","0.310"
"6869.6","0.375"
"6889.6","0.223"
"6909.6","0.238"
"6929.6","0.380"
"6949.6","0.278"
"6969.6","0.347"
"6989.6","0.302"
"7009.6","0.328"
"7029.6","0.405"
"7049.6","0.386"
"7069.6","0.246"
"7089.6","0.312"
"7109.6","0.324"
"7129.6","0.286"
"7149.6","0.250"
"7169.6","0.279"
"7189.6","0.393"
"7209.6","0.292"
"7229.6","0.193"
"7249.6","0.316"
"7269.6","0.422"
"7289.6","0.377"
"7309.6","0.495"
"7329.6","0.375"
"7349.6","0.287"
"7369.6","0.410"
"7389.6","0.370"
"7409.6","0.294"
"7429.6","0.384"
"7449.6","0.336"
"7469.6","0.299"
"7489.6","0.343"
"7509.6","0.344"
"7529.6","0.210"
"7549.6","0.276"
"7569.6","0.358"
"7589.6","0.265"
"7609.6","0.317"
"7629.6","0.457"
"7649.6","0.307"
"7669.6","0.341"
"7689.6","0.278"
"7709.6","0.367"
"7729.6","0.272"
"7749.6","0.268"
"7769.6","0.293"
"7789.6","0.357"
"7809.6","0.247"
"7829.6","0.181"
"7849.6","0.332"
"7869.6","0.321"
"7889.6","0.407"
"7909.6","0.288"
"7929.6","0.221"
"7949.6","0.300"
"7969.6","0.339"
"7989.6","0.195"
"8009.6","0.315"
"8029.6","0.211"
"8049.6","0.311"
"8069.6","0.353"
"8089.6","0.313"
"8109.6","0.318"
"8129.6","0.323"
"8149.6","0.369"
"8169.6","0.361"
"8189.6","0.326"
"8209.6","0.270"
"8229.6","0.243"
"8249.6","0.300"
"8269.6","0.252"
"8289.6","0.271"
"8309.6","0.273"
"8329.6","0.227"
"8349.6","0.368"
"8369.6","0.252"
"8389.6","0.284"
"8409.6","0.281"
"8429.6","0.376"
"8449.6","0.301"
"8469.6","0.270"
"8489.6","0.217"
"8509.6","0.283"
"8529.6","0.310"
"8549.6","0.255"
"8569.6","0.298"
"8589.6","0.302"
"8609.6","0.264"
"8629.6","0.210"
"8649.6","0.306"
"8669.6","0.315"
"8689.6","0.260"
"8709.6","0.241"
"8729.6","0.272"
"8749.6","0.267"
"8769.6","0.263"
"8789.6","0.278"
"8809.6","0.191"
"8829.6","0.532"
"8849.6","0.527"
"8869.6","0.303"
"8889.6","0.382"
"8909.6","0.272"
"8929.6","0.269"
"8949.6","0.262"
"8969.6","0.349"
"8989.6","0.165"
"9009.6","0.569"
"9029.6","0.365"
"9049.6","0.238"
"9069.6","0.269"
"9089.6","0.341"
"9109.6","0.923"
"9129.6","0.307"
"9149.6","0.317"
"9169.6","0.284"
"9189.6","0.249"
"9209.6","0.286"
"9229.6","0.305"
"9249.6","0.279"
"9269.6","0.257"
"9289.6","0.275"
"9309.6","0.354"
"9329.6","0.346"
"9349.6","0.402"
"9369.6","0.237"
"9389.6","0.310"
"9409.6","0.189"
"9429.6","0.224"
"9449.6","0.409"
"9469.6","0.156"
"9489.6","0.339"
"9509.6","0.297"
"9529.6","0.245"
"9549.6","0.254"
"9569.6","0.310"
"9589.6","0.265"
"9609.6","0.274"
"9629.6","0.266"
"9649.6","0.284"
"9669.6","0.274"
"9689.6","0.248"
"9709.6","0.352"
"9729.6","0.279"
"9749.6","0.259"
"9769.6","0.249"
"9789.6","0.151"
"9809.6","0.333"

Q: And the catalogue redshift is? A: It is 0.818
